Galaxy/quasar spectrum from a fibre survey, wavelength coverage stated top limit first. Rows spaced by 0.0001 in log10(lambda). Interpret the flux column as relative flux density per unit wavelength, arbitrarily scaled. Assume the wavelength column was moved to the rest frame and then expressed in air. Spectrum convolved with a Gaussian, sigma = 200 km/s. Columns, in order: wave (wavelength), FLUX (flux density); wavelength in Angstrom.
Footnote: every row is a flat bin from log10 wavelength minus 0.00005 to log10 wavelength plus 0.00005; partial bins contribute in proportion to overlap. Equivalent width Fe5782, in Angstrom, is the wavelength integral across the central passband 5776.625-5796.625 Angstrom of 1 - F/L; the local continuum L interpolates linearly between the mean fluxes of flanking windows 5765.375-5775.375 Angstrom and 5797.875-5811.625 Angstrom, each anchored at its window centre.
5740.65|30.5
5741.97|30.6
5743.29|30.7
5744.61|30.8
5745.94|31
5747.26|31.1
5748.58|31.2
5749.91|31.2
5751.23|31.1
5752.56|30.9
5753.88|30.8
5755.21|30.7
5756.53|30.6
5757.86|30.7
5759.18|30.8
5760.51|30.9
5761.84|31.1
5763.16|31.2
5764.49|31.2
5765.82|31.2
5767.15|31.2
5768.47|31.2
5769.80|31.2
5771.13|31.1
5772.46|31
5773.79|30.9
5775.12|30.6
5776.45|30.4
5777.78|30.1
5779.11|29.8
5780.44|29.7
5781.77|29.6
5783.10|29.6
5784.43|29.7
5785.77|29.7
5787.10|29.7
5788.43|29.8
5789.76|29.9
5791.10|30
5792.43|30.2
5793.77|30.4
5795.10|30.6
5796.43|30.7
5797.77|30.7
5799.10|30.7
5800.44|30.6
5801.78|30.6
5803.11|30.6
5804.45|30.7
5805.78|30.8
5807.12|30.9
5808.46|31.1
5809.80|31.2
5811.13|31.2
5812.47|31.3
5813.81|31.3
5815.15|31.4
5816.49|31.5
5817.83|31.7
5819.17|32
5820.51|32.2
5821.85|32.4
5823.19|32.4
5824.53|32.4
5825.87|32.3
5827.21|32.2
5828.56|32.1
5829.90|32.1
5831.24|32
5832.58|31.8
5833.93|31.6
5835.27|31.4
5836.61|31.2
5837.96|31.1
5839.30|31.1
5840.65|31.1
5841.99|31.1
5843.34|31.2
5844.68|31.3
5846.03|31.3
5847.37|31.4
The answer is 0.6 Angstrom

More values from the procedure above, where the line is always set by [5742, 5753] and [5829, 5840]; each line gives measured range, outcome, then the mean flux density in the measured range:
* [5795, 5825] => 0.1 Angstrom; 31.3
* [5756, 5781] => 0.3 Angstrom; 30.8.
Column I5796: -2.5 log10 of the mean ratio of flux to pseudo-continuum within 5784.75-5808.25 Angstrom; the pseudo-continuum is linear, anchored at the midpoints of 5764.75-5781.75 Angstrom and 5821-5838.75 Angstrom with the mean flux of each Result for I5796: 0.03 mag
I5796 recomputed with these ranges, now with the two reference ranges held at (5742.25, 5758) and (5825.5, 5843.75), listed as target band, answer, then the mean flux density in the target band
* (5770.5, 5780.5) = 0.02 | 30.5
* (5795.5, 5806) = 0.02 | 30.7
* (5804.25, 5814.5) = 0.01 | 31.1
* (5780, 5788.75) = 0.05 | 29.7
